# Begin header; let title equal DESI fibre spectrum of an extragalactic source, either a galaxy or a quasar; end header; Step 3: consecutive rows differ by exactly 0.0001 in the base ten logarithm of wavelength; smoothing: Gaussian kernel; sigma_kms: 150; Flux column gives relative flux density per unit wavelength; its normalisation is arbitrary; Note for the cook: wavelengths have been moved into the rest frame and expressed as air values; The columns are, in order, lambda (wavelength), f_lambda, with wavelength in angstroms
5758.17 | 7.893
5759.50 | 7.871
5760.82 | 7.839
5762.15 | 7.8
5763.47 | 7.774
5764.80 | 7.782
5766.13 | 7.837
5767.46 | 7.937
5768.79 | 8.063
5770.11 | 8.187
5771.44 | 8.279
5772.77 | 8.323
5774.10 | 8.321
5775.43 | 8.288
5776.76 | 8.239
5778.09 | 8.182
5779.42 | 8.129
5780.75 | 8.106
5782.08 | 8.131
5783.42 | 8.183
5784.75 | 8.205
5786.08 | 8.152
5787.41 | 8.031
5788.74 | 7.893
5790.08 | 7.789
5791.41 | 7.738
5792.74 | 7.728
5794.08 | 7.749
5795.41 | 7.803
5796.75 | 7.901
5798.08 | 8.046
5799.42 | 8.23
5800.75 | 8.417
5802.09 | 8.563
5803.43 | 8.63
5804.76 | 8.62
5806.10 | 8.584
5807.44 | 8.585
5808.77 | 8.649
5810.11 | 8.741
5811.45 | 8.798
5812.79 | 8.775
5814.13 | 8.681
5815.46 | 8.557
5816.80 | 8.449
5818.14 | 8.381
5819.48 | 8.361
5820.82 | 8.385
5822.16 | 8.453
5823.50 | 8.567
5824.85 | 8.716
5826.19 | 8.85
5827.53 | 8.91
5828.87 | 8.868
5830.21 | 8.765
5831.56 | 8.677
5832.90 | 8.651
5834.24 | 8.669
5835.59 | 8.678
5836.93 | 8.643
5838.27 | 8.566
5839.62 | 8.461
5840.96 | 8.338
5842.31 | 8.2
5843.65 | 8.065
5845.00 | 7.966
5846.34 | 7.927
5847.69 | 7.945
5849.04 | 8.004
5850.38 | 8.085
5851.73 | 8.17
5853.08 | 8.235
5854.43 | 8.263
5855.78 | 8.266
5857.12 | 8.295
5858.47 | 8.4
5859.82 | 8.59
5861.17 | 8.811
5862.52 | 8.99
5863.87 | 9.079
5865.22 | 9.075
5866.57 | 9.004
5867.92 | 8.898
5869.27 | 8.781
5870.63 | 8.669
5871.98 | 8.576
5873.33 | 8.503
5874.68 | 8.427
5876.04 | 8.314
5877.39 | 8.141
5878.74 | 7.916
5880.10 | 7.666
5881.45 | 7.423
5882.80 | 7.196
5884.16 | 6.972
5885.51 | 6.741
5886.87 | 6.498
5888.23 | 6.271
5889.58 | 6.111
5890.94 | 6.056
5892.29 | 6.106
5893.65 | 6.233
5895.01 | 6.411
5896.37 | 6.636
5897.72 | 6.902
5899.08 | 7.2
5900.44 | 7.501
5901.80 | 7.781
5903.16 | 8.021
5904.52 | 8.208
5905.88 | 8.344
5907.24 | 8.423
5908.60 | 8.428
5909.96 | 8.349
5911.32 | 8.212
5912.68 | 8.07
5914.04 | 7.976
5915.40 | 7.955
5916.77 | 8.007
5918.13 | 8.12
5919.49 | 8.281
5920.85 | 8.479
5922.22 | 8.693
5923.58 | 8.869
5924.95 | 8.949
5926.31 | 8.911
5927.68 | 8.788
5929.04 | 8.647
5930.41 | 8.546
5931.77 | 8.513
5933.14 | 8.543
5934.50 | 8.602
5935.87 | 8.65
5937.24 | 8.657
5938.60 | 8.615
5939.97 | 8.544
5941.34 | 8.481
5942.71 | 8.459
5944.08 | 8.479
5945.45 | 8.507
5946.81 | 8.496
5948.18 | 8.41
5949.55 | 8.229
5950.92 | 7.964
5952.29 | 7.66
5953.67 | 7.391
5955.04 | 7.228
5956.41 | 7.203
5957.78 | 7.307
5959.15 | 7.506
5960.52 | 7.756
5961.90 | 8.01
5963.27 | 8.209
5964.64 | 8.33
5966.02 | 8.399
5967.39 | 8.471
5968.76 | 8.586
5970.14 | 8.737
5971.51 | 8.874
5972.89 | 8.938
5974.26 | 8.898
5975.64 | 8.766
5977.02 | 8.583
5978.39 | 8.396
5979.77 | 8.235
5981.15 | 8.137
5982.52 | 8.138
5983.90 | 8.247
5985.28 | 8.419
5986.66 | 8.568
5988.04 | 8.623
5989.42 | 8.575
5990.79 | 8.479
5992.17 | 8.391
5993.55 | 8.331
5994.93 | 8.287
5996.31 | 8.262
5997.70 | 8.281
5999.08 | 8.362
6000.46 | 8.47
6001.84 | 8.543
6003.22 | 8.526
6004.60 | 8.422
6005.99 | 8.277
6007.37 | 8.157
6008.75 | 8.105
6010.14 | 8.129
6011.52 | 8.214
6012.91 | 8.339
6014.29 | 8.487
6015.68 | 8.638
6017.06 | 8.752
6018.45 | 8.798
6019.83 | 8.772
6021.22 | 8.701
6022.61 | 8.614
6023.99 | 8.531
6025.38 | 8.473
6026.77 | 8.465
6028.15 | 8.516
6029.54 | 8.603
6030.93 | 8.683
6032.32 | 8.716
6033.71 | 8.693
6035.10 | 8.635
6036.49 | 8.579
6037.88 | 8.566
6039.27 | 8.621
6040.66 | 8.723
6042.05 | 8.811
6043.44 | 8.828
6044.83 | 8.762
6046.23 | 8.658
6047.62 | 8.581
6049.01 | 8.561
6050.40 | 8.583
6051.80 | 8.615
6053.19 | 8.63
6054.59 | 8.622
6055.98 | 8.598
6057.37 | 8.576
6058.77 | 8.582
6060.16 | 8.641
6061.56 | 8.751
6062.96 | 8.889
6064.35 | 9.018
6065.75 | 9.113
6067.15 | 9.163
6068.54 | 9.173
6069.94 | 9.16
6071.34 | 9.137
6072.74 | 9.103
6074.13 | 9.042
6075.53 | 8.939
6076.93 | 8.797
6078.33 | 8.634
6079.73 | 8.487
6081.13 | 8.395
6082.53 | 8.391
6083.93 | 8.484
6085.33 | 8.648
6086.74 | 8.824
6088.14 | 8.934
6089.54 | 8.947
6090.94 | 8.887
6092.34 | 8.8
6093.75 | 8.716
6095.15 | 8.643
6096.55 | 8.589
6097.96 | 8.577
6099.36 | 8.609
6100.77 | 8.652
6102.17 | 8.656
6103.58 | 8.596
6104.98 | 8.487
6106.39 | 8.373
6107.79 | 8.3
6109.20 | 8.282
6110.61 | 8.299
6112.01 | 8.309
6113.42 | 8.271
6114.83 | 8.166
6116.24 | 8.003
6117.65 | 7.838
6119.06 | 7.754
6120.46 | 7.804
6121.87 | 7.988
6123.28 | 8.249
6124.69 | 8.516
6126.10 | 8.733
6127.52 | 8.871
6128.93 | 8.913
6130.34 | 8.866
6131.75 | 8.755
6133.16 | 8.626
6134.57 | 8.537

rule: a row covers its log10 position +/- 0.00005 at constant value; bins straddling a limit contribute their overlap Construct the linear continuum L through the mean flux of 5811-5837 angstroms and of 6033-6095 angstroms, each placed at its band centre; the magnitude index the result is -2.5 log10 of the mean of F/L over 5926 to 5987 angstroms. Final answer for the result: 0.05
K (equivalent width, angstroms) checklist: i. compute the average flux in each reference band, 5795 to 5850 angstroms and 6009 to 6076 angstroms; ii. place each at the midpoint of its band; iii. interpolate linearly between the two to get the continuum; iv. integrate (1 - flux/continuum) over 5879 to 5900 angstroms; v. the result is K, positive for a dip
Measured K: 4.4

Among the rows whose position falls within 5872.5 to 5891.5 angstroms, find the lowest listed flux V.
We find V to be 6.056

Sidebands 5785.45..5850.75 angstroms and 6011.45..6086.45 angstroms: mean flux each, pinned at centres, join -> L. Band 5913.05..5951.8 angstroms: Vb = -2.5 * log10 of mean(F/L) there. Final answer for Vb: 0.01 mag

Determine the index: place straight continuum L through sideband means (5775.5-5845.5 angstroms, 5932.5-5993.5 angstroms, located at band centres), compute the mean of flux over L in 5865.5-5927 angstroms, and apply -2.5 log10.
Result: 0.071 mag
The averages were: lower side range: 8.37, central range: 7.81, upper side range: 8.31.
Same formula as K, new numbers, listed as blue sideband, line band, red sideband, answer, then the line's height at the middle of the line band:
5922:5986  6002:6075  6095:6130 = -2.5 angstroms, 8.37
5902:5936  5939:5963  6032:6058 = 1.4 angstroms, 8.47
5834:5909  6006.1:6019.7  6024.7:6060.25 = 0.2 angstroms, 8.51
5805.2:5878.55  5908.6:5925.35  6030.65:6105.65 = 0.5 angstroms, 8.59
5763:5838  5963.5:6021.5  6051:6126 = 0.3 angstroms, 8.51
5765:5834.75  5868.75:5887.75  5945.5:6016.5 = 1.1 angstroms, 8.31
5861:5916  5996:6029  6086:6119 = -1.1 angstroms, 8.19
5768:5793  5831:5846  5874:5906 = -1.6 angstroms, 7.62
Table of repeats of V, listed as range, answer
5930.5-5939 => 8.513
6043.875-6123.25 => 7.754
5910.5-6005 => 7.203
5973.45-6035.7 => 8.105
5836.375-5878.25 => 7.927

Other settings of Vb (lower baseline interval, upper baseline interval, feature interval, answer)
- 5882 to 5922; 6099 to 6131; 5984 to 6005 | -0.08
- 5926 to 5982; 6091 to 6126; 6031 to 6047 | -0.04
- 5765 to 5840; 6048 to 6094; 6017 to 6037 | 0.01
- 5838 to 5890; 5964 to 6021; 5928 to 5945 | -0.03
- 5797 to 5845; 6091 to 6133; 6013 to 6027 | -0.02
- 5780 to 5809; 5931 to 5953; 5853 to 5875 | -0.05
